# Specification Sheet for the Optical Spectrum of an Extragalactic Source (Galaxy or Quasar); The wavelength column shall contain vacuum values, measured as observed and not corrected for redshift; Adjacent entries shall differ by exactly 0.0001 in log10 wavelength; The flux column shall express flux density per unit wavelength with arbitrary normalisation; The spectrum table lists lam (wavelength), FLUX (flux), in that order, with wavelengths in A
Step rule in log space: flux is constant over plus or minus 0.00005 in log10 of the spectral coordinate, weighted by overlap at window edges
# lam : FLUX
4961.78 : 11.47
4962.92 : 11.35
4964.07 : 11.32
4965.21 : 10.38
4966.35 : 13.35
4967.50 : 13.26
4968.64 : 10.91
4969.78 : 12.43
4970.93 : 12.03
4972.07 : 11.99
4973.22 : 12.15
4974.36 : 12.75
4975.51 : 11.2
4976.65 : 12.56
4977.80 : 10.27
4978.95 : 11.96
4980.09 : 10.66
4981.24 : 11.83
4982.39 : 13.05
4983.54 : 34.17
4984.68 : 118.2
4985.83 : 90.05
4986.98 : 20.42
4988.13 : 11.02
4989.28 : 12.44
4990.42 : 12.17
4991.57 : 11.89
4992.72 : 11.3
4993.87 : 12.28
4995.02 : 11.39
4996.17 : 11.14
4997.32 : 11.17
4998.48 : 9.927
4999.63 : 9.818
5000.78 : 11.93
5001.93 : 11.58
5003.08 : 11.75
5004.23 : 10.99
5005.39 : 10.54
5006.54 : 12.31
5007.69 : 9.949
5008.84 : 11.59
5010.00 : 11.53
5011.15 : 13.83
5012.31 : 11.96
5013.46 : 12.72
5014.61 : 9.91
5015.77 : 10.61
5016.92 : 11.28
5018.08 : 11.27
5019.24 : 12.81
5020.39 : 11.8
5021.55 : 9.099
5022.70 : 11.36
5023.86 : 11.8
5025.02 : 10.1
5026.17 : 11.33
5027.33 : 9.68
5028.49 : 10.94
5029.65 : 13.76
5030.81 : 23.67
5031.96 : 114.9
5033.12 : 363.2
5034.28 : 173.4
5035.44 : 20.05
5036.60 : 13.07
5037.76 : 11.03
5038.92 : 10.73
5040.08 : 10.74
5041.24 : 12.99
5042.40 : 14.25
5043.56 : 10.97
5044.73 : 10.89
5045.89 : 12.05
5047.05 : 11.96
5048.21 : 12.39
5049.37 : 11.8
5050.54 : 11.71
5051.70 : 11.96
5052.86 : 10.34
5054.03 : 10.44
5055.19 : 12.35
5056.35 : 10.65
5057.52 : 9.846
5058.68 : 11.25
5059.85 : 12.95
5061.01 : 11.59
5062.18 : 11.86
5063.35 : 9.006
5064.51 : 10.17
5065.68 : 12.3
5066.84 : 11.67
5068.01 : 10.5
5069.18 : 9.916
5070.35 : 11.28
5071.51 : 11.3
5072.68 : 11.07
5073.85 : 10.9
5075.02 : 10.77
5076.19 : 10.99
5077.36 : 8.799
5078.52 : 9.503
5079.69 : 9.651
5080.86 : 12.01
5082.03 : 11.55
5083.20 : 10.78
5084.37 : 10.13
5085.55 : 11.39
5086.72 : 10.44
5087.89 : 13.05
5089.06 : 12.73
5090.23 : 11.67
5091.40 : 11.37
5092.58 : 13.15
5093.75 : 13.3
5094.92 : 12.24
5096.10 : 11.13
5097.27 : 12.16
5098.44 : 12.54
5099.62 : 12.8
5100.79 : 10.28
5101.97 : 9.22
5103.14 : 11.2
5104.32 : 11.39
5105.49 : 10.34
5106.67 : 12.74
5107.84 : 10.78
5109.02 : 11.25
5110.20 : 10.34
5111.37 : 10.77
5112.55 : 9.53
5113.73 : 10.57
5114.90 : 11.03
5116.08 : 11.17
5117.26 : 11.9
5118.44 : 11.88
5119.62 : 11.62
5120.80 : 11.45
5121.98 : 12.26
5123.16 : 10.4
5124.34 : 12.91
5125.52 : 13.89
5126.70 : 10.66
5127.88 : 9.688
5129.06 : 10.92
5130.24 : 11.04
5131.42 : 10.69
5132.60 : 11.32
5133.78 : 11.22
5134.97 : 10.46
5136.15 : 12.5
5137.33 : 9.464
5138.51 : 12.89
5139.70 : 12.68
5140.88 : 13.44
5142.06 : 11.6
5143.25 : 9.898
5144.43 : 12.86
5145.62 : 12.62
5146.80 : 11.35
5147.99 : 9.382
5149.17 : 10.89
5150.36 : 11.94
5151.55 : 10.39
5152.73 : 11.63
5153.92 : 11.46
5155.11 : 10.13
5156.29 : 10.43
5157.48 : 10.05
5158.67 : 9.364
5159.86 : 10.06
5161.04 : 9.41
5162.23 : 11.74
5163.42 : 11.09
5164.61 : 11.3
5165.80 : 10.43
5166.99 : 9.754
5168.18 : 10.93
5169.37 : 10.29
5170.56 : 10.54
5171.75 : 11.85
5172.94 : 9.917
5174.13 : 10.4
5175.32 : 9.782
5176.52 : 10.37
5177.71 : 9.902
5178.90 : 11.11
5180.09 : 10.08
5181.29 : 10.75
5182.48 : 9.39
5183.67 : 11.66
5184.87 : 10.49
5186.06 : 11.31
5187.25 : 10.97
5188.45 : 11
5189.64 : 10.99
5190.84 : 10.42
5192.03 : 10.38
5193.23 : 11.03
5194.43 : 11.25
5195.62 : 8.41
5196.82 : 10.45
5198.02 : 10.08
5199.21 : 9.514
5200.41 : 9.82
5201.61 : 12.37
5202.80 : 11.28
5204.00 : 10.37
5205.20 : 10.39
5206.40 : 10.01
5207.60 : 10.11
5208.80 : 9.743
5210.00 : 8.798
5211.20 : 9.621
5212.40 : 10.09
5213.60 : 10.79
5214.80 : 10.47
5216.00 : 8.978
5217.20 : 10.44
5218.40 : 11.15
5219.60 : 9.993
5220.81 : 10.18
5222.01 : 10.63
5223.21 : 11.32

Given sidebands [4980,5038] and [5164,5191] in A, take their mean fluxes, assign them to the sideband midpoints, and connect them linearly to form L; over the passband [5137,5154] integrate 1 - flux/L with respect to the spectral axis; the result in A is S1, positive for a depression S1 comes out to 3.0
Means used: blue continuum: 28.5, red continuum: 10.6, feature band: 11.5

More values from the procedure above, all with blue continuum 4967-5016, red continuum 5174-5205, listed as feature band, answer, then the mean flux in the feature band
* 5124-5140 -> 1.2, 11.4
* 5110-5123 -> 1.7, 11.1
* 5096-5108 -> 1.7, 11.4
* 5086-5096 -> 1.0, 12.2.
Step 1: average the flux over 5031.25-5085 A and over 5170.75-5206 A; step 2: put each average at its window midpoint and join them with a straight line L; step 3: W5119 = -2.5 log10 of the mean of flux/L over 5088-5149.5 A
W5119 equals 0.49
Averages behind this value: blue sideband 24.7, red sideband 10.5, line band 11.5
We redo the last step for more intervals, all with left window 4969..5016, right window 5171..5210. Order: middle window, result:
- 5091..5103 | 0.15 mag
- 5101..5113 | 0.22 mag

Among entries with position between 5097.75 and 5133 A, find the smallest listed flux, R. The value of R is 9.22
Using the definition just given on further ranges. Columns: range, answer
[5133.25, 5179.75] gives 9.364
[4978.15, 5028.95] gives 9.099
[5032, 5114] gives 8.799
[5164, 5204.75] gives 8.41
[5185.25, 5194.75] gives 10.38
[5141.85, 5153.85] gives 9.382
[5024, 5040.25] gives 9.68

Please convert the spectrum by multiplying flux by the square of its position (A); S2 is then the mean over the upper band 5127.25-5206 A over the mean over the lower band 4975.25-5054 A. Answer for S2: 0.47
